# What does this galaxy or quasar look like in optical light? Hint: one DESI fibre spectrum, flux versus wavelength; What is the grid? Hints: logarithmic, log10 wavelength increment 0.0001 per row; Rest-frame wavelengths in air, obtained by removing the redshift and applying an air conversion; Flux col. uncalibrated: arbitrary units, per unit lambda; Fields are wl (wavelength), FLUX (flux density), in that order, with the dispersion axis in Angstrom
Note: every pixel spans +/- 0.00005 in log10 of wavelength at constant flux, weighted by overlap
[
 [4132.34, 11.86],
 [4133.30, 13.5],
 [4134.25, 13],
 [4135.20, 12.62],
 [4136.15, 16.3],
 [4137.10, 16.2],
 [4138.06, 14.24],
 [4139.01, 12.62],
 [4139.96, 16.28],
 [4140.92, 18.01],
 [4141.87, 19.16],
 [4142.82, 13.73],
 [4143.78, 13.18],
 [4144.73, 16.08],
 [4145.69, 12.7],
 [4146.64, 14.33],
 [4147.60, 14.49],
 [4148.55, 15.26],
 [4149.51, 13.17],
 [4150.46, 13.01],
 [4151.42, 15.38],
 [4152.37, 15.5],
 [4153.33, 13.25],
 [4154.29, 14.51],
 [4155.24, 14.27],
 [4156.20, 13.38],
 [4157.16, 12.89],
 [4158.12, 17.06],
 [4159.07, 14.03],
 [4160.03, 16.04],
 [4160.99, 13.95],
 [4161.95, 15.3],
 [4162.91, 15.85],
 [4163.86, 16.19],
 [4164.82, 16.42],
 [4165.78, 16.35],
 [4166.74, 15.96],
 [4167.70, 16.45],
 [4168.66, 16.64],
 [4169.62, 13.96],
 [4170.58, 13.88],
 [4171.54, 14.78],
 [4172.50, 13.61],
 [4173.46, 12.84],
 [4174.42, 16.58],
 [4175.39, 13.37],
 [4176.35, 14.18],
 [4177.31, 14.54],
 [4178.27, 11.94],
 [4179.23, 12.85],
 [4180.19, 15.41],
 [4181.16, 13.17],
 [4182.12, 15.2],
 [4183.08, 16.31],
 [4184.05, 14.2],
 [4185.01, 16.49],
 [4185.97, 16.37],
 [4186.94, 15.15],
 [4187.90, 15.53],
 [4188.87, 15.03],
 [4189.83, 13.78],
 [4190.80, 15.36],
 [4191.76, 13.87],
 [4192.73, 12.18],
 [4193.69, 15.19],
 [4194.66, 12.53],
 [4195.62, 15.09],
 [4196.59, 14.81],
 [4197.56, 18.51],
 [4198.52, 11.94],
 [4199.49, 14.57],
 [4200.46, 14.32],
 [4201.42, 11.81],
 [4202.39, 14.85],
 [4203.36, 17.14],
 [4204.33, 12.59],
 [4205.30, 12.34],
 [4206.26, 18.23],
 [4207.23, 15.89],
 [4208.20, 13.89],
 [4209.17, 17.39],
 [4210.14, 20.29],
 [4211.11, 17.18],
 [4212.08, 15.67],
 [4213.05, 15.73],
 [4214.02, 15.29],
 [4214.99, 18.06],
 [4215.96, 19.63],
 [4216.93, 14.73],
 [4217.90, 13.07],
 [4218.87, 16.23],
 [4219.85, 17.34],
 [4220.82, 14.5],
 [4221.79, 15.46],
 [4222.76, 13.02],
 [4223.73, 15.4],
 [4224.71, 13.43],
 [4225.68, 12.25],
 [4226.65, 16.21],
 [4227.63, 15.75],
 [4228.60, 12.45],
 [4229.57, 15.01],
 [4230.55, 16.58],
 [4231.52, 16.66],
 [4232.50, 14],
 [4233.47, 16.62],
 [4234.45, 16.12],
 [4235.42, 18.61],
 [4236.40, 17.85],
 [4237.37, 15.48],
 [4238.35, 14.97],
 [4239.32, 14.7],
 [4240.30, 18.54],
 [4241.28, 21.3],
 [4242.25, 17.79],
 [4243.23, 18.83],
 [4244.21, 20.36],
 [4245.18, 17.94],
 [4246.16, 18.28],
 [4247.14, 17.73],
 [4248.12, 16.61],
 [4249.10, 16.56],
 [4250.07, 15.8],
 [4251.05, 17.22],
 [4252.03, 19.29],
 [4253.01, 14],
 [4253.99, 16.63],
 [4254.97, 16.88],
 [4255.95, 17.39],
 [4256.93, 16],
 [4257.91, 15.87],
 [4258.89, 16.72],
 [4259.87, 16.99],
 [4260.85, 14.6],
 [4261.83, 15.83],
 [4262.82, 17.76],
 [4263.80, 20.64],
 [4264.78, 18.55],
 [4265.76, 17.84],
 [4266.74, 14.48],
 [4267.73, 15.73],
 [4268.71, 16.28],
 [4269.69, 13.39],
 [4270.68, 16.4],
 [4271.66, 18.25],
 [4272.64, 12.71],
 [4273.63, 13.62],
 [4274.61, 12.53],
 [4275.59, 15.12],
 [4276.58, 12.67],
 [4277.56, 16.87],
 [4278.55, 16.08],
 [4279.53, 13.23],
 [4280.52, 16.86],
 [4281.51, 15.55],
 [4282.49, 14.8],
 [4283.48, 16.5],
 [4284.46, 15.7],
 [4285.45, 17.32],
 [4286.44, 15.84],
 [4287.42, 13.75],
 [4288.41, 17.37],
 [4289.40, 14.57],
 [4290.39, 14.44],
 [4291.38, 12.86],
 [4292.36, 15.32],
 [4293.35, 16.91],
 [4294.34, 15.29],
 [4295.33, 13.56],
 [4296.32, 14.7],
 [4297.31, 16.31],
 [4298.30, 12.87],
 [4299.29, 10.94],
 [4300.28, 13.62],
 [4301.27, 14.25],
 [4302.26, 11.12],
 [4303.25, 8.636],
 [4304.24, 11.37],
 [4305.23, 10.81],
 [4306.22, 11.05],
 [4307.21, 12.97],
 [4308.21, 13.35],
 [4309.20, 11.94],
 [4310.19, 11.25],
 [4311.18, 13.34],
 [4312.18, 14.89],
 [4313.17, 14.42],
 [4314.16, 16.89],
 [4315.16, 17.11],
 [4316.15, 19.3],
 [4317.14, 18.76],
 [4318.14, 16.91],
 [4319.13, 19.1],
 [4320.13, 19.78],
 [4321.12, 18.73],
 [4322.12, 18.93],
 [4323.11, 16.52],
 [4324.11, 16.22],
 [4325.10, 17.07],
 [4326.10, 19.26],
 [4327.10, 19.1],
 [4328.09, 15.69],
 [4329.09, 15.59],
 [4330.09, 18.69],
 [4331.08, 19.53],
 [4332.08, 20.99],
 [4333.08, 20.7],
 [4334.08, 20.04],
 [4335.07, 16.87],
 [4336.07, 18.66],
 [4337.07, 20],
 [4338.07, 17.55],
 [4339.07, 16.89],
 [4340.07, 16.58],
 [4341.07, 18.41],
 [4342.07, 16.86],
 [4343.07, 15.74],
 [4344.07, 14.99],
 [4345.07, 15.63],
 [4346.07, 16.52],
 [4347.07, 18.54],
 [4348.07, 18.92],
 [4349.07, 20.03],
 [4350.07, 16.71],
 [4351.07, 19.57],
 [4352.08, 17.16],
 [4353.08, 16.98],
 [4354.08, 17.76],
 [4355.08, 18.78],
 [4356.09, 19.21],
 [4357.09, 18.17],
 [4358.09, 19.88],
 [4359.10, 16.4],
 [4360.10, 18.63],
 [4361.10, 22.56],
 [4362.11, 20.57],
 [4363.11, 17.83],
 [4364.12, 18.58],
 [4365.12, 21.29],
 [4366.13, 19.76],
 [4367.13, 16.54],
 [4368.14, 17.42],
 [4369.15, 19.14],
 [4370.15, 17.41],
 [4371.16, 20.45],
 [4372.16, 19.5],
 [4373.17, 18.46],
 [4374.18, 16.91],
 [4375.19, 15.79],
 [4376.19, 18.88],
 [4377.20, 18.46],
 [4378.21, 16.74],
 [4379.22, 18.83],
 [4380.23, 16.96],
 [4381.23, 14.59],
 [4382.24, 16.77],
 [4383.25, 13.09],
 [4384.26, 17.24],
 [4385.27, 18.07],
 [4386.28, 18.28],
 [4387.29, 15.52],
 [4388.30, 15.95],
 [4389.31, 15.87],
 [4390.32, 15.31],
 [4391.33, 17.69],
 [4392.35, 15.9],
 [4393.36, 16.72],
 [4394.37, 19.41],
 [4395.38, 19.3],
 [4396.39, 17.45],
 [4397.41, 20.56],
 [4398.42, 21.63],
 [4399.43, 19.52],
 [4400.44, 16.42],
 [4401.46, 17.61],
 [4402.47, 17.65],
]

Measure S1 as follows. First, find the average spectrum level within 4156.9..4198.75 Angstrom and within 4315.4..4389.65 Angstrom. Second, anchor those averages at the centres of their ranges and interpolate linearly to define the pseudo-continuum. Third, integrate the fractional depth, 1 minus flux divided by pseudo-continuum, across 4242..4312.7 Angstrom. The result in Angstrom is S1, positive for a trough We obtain 5.6 Angstrom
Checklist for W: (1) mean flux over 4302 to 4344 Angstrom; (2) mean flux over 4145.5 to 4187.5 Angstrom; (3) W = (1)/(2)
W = 1.1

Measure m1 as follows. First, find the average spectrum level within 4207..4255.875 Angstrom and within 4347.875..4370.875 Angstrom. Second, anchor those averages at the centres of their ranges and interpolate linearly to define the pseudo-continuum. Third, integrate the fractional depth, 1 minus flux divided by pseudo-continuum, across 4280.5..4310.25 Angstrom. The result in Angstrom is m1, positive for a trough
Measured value 6.1 Angstrom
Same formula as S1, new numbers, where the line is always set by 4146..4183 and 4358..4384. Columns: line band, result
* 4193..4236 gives 0.3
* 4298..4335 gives 3.1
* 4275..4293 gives 1.5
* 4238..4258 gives -1.6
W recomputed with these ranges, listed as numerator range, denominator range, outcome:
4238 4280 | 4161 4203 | 1.12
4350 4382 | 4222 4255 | 1.12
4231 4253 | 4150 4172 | 1.15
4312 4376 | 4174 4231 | 1.21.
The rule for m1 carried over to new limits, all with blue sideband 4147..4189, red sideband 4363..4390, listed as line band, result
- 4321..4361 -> -2.2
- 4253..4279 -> 0.2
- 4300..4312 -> 3.3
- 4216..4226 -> 0.4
